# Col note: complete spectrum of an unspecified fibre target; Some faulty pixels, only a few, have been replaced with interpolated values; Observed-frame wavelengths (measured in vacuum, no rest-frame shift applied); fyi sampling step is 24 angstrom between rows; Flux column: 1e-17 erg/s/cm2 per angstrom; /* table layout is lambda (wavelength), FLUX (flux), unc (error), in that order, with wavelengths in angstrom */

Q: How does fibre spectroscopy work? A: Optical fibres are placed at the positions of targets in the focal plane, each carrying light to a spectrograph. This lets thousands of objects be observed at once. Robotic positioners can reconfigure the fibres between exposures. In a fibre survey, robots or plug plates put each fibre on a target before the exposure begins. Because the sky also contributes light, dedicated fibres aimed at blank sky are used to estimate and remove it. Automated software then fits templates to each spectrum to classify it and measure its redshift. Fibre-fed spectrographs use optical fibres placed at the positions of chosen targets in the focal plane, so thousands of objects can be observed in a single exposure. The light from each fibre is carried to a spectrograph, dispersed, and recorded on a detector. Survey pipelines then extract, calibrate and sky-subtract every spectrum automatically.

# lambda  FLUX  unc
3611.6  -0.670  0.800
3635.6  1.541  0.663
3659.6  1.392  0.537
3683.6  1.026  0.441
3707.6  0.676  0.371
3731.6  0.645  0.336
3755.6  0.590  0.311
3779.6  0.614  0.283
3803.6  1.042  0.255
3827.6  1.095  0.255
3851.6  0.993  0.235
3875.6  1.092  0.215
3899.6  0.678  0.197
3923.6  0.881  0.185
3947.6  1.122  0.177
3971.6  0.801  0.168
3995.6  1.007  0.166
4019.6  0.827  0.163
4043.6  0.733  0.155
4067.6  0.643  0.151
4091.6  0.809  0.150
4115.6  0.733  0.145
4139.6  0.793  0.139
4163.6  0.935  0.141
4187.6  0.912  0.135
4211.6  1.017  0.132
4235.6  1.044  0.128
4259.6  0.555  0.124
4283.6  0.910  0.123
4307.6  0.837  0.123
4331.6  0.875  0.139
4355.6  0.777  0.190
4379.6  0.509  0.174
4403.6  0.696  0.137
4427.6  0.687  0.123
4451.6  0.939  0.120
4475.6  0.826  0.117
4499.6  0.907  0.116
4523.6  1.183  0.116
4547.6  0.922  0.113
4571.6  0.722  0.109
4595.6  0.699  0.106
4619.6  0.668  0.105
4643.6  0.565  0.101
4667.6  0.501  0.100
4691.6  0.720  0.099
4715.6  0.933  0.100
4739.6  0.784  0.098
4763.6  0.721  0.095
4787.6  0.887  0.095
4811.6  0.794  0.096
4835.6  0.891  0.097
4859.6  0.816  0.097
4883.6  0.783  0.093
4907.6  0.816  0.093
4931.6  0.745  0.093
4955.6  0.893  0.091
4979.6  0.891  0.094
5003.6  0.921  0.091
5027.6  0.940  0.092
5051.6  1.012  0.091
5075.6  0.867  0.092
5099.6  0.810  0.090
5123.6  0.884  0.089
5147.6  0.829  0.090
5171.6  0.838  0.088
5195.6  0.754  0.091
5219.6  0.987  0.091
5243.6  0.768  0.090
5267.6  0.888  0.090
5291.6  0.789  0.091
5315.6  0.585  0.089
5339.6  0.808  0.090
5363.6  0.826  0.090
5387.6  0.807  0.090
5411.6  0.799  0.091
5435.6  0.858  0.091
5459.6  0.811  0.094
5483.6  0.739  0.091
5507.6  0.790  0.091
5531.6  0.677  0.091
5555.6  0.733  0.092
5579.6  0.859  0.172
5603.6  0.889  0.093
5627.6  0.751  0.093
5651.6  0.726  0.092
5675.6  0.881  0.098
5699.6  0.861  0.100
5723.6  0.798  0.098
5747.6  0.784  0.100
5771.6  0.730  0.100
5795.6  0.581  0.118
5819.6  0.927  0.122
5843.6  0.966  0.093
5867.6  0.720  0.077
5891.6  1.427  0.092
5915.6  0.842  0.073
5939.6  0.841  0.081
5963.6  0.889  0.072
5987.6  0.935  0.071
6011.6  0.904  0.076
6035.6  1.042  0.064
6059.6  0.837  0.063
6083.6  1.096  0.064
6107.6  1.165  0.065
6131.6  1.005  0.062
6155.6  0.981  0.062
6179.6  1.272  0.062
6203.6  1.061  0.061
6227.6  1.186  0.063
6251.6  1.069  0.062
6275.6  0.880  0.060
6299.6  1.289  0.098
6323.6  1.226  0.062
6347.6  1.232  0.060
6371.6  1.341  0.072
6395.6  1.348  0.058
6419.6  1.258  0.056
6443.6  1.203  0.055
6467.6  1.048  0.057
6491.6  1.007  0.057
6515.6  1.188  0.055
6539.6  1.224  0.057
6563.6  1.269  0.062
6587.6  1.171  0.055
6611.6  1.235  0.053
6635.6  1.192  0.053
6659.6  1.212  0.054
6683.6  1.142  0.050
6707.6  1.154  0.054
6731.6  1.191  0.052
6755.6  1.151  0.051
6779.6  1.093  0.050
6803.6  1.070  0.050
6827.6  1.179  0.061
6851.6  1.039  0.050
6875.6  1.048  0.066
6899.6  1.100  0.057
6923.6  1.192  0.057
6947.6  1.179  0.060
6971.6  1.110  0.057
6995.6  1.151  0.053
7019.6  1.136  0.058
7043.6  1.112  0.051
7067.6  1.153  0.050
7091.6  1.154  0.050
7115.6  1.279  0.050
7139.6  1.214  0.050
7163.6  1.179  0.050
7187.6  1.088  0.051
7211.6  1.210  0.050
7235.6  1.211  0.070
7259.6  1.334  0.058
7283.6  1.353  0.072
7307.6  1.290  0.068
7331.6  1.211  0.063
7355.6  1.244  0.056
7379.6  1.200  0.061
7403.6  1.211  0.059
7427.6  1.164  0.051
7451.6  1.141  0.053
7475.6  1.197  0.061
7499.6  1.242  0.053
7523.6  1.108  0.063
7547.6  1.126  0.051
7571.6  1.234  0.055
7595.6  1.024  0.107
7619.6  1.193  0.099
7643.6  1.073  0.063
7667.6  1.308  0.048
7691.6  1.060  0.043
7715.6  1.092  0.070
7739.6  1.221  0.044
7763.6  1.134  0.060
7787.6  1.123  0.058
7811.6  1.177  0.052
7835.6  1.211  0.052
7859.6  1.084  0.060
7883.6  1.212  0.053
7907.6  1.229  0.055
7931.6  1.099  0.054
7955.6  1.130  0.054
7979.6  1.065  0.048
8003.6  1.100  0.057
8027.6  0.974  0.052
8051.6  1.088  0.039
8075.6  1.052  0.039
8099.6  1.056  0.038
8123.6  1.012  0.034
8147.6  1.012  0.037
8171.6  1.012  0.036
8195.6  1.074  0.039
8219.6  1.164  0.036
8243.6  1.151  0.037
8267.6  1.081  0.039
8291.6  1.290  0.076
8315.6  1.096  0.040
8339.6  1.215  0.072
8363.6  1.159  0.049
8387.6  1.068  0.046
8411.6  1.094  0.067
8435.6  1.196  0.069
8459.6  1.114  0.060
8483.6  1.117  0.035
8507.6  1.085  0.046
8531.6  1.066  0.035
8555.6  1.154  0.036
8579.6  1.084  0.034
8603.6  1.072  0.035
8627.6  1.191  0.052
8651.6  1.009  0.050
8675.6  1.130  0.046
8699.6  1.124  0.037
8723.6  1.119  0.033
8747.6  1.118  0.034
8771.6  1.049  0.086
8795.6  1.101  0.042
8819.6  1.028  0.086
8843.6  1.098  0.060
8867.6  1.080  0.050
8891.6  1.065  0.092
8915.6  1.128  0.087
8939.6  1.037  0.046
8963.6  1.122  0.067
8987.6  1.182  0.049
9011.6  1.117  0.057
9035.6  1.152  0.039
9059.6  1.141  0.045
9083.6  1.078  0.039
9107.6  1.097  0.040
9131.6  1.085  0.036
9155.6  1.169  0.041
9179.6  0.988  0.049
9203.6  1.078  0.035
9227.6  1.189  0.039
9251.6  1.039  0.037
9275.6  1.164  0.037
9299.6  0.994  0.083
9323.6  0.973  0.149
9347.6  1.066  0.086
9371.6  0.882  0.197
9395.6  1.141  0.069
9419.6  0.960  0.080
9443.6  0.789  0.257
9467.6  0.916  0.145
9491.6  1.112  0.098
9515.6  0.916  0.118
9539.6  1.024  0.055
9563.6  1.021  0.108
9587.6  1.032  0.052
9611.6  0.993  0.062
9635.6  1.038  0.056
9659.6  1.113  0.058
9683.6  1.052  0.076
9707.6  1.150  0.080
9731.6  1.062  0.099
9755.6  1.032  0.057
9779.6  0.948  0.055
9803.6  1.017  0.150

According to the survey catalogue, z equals 0.579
